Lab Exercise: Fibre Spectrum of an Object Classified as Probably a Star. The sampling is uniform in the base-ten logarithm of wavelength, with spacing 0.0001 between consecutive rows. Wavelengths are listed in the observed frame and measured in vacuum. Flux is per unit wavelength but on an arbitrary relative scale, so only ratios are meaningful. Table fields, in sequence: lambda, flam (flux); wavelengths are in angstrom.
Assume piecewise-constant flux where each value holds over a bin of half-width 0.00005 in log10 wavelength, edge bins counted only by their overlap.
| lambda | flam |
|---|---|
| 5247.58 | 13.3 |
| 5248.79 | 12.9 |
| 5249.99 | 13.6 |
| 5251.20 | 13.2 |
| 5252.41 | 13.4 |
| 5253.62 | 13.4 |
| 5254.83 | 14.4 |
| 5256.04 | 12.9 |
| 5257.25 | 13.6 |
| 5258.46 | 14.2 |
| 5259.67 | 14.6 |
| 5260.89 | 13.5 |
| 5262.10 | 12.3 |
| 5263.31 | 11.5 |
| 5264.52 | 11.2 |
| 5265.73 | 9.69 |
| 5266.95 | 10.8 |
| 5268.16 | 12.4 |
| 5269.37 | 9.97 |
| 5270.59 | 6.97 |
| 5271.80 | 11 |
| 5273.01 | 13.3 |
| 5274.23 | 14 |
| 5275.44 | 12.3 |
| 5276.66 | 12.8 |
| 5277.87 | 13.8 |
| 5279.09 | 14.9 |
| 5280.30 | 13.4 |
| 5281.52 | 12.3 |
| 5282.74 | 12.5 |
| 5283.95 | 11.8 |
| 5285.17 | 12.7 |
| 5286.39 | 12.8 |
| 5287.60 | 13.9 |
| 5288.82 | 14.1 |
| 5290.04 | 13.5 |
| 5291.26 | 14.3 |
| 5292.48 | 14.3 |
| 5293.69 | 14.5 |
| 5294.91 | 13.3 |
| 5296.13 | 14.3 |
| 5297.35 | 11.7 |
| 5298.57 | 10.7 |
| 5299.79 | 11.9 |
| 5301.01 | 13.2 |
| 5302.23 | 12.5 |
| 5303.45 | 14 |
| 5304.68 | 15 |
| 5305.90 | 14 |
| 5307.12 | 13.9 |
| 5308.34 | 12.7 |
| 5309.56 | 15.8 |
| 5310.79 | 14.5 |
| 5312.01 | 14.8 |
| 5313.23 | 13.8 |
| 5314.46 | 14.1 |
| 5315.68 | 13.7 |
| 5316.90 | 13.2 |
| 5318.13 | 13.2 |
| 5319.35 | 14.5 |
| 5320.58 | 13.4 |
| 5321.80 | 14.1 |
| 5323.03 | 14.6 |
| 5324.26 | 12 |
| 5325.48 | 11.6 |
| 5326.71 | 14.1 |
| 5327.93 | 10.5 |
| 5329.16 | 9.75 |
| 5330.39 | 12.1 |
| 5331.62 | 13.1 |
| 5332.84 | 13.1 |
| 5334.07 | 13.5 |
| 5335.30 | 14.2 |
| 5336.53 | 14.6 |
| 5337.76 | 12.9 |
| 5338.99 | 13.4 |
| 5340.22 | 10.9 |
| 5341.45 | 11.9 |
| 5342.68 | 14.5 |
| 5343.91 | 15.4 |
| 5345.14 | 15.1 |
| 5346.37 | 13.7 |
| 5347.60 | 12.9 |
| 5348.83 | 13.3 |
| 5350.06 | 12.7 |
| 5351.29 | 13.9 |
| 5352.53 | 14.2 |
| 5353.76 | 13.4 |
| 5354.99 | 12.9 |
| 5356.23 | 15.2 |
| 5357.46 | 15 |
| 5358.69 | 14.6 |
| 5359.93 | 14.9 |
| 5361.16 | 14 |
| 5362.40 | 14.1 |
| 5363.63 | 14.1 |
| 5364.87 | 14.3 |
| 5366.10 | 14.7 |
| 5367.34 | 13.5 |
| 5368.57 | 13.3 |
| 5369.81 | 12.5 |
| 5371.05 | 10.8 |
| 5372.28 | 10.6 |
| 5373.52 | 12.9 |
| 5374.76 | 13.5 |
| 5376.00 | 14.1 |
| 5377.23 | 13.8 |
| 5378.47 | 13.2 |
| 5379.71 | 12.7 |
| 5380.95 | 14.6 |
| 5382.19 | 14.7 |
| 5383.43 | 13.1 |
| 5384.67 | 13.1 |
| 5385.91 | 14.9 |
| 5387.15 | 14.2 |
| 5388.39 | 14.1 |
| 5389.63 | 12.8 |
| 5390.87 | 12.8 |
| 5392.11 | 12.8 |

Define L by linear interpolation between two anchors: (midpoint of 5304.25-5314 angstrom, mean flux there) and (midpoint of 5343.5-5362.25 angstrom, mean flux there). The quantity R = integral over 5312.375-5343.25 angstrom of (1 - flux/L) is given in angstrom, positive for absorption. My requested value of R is 2.4 angstrom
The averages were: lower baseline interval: 14.3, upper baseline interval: 14.1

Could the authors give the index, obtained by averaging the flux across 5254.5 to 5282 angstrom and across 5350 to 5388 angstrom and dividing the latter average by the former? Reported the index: 1.10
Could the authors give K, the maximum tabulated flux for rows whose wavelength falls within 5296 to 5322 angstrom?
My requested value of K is 15.8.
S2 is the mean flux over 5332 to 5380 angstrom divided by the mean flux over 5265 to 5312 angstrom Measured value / 1.05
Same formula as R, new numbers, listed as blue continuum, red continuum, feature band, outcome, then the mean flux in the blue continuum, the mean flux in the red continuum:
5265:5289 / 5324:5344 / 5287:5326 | -3.4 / 12.2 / 12.7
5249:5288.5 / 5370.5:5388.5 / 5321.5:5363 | -1.0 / 12.6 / 13.3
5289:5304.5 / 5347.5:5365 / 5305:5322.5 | -0.7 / 13.3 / 14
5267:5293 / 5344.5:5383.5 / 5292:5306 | -0.4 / 12.7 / 13.6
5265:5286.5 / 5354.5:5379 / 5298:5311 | -0.9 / 12.1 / 13.6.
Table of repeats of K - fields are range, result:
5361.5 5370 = 14.7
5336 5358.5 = 15.4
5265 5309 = 15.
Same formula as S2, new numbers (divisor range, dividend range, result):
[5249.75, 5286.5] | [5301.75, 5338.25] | 1.07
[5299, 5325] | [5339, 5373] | 0.99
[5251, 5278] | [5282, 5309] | 1.07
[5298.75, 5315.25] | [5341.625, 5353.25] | 1.01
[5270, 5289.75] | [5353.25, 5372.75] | 1.08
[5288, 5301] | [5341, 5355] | 1.03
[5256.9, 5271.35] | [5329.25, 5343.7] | 1.12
